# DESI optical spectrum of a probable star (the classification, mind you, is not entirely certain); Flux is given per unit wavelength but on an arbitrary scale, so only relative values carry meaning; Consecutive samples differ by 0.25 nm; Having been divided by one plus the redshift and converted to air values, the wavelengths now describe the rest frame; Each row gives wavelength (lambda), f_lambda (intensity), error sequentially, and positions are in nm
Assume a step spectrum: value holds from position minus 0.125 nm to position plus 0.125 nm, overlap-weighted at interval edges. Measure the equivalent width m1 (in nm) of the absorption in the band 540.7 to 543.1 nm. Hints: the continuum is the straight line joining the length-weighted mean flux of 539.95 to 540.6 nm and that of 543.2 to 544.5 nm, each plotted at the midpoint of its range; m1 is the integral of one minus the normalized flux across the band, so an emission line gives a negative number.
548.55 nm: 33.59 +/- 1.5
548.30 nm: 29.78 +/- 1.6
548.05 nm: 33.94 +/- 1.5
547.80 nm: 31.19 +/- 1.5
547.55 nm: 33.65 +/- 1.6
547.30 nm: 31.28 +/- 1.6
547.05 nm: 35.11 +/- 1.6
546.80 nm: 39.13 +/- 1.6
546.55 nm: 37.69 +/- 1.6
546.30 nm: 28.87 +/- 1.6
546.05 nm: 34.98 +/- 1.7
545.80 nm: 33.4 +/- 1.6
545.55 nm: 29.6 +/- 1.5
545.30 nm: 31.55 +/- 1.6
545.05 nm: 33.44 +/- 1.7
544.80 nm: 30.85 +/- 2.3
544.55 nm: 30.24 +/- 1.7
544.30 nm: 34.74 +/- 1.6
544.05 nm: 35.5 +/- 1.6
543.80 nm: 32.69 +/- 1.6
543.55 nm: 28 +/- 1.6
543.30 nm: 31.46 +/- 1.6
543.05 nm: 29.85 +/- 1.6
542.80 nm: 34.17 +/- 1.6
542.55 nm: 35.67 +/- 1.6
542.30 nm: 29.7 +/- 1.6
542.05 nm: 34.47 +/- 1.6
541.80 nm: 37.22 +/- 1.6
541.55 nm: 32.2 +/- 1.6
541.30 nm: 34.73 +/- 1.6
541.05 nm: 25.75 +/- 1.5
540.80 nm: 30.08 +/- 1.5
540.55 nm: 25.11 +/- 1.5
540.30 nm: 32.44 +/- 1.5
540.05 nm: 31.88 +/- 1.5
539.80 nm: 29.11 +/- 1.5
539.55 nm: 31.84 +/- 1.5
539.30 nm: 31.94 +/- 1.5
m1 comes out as -0.10 nm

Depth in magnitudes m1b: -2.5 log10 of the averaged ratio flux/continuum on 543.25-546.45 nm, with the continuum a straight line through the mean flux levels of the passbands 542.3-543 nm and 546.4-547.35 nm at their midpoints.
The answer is 0.09 mag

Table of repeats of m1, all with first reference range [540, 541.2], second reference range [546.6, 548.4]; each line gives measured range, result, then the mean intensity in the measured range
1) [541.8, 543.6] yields -0.121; 32.4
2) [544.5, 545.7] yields 0.030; 31.2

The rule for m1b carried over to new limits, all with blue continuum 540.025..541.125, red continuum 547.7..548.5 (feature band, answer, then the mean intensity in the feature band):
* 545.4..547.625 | -0.08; 33.7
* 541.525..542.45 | -0.14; 33.6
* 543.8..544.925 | -0.08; 32.8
